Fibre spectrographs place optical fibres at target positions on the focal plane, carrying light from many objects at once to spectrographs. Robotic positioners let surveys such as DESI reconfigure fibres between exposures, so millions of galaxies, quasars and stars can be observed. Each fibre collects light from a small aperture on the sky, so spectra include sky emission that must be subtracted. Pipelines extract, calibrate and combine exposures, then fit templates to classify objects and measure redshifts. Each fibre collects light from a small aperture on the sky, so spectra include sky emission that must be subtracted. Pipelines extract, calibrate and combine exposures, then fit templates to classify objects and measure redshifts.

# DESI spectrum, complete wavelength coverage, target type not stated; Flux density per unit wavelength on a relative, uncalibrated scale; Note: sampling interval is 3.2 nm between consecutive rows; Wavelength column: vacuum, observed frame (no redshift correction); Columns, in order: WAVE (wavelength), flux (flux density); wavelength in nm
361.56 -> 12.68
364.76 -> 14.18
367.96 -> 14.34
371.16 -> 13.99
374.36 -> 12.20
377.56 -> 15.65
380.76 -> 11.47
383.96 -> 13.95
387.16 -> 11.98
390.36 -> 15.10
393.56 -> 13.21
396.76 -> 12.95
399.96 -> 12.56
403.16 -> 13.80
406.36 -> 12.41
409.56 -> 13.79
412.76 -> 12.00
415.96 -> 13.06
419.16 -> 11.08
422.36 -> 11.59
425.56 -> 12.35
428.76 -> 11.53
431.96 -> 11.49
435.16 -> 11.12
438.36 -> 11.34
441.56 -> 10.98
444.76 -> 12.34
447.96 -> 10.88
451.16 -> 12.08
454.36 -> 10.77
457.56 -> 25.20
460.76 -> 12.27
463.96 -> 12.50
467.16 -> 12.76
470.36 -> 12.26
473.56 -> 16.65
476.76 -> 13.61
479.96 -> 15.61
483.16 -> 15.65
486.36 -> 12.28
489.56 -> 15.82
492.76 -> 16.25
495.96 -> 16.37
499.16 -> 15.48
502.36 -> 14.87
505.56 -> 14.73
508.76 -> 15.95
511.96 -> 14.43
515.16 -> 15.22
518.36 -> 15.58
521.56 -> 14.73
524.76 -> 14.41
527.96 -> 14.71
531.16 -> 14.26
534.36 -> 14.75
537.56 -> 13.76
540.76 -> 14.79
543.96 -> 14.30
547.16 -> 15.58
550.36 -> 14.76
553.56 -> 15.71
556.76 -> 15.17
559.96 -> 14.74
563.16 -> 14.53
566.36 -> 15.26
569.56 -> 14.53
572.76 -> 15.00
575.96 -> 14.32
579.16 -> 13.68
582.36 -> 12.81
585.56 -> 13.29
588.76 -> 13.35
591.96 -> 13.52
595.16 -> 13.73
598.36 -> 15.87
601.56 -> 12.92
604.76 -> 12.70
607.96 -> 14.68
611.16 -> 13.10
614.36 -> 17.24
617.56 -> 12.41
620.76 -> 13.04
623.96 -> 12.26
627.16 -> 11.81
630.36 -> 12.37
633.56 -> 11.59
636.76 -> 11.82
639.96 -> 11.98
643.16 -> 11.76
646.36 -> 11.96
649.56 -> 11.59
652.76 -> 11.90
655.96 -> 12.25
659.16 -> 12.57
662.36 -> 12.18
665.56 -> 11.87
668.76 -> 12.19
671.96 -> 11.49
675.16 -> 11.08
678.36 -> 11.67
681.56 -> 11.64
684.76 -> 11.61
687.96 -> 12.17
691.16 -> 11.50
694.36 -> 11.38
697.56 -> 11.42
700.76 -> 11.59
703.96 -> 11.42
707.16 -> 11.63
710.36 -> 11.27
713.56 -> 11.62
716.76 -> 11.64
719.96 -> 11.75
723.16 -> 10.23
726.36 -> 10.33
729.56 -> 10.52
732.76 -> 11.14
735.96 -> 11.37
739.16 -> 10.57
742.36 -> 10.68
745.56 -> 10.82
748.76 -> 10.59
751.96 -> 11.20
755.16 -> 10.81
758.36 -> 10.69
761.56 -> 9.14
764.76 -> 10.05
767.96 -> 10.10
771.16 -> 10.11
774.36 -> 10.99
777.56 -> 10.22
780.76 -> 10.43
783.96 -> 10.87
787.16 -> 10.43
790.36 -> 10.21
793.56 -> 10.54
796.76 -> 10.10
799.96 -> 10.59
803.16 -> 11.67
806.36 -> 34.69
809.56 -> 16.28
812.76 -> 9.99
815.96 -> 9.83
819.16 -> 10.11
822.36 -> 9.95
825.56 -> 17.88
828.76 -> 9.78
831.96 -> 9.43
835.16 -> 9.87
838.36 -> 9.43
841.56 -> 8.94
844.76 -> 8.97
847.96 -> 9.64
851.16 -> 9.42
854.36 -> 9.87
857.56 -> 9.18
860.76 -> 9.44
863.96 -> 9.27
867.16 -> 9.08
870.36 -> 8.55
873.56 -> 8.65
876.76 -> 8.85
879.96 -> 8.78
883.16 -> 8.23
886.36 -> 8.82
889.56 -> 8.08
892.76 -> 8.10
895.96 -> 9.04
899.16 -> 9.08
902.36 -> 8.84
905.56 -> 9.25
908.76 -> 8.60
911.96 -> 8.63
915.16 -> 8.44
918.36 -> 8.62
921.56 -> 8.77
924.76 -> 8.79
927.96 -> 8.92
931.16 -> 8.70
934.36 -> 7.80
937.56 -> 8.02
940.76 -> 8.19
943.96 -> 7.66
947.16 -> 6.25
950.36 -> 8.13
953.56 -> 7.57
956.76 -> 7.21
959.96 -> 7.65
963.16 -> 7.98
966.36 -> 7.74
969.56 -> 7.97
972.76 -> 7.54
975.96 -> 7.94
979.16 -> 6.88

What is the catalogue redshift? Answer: 0.227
